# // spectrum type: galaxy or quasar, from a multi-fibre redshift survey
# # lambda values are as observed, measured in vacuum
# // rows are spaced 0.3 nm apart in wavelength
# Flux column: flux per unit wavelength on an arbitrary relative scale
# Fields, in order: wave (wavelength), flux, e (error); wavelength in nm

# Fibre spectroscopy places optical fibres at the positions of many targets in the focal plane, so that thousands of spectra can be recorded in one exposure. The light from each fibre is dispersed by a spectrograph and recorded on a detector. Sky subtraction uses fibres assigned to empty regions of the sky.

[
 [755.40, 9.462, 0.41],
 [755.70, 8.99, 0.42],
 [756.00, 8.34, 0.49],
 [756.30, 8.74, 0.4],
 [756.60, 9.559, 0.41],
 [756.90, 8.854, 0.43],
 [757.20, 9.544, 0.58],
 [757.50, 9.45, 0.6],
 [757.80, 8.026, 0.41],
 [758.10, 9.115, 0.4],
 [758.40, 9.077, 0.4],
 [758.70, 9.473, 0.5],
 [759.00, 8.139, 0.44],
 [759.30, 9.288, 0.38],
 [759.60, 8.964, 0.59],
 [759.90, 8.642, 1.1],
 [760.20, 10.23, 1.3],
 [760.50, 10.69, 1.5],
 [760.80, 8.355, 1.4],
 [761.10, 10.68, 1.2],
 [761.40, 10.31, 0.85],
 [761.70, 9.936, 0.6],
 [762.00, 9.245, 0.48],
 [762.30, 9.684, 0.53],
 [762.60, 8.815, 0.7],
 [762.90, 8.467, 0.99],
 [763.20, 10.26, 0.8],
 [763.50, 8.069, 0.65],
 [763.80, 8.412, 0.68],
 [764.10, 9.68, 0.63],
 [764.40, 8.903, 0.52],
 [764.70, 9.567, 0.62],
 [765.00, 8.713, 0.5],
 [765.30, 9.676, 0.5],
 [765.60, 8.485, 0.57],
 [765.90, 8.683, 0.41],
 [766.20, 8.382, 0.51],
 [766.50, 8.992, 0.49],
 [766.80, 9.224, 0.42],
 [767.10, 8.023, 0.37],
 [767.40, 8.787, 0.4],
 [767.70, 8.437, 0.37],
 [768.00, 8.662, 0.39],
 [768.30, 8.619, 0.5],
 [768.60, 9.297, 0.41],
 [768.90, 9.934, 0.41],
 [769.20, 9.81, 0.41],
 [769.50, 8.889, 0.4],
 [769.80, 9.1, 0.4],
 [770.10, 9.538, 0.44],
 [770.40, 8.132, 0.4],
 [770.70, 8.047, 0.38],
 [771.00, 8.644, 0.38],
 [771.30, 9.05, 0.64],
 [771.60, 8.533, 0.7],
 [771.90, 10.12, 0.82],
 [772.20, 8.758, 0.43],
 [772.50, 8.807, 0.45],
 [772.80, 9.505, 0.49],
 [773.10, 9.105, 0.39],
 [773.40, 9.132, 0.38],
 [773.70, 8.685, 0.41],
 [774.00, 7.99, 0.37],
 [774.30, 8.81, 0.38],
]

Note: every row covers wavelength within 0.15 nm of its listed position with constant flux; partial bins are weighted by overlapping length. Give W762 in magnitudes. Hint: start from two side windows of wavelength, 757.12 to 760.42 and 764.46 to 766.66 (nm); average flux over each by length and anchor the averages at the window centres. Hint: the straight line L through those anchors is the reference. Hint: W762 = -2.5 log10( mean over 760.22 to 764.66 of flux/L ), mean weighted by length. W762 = -0.048 mag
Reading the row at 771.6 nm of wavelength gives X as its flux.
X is 8.533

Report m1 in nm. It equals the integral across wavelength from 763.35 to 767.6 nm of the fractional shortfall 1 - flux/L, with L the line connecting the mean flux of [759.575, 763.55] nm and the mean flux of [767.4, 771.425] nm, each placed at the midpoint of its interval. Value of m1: 0.181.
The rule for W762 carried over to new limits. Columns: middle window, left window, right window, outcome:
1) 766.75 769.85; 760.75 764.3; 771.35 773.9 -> 0.03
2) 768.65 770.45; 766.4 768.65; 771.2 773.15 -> -0.05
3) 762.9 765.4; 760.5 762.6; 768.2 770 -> 0.05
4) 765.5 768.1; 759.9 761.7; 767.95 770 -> 0.09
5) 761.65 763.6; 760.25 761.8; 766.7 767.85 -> 0.05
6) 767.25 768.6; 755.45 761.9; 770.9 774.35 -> 0.04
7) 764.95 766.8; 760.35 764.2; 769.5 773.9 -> 0.05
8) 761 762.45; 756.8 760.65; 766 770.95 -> -0.10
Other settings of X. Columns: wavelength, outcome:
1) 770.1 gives 9.538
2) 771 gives 8.644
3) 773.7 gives 8.685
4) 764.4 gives 8.903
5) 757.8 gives 8.026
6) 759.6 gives 8.964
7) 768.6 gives 9.297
